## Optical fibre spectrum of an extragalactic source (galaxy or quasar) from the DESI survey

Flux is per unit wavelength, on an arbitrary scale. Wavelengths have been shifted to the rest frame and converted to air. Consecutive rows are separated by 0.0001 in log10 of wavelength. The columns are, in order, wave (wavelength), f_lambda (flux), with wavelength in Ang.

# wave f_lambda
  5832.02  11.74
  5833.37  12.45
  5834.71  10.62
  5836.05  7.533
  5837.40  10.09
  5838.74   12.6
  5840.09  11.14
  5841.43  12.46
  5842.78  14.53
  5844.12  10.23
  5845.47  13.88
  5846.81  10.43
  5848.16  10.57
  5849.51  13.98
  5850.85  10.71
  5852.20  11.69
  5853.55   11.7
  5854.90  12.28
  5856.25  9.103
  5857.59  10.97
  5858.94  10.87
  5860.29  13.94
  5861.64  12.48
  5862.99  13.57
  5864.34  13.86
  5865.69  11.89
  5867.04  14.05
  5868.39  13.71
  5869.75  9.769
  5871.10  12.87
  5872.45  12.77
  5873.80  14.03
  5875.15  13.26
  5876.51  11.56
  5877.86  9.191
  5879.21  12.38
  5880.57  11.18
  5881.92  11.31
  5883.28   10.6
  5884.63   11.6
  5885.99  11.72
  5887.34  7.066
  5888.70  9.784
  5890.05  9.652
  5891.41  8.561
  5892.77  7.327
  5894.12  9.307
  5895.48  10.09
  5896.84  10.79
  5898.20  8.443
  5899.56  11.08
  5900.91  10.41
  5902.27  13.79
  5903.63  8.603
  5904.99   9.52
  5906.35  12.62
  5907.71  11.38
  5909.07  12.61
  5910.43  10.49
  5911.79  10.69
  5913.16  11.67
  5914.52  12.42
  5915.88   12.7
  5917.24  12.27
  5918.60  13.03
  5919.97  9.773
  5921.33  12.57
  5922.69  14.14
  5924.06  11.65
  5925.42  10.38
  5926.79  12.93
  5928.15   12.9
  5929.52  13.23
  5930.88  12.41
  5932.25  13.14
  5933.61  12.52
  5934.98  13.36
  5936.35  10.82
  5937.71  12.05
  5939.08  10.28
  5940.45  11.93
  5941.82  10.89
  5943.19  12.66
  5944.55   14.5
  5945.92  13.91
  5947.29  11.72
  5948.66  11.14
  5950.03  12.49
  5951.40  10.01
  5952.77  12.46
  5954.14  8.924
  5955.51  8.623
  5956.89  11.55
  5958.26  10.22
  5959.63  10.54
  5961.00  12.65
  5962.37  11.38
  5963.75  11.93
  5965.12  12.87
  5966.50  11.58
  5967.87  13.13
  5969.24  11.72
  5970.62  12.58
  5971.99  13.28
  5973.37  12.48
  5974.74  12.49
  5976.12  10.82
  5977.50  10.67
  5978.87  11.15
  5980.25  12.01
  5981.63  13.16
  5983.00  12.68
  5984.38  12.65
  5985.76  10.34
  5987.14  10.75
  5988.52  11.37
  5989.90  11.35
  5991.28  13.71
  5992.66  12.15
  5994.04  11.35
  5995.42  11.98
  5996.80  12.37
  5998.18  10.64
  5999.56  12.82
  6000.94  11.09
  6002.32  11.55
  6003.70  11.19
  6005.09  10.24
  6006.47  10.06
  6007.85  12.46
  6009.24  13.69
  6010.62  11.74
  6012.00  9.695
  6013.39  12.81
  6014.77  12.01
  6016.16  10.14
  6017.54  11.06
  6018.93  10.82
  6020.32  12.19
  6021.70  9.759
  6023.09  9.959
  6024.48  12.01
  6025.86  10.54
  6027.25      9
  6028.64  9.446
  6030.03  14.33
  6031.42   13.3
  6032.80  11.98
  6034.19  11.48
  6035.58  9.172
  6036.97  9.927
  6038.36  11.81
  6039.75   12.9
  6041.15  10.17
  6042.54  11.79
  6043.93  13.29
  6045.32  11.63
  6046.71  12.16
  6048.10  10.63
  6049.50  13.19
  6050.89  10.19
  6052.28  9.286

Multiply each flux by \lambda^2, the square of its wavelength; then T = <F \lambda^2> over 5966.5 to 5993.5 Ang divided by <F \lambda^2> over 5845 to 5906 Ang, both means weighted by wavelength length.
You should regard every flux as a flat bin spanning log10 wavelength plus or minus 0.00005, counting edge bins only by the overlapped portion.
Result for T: 1.1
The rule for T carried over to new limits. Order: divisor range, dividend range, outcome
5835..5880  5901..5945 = 1.03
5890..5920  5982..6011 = 1.12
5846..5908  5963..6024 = 1.08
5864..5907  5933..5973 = 1.10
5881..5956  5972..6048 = 1.05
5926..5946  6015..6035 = 0.92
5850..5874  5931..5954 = 1.01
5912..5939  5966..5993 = 1.00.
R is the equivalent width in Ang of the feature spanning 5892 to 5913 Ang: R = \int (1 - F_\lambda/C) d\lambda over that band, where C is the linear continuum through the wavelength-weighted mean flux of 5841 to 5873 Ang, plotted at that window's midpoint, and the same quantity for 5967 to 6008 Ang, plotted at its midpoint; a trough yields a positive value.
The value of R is 2.7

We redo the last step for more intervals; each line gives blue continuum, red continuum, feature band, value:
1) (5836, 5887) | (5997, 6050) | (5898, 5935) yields -0.4 Ang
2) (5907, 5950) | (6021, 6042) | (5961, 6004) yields -1.3 Ang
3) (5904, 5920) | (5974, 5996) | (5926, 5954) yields -1.2 Ang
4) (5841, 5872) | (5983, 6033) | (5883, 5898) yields 3.0 Ang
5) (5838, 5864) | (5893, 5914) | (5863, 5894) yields 0.1 Ang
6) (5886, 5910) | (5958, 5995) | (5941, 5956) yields -0.5 Ang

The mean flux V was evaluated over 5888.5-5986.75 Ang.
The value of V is 11.5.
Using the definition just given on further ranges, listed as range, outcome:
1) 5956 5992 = 11.9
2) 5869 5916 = 10.9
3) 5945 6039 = 11.5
